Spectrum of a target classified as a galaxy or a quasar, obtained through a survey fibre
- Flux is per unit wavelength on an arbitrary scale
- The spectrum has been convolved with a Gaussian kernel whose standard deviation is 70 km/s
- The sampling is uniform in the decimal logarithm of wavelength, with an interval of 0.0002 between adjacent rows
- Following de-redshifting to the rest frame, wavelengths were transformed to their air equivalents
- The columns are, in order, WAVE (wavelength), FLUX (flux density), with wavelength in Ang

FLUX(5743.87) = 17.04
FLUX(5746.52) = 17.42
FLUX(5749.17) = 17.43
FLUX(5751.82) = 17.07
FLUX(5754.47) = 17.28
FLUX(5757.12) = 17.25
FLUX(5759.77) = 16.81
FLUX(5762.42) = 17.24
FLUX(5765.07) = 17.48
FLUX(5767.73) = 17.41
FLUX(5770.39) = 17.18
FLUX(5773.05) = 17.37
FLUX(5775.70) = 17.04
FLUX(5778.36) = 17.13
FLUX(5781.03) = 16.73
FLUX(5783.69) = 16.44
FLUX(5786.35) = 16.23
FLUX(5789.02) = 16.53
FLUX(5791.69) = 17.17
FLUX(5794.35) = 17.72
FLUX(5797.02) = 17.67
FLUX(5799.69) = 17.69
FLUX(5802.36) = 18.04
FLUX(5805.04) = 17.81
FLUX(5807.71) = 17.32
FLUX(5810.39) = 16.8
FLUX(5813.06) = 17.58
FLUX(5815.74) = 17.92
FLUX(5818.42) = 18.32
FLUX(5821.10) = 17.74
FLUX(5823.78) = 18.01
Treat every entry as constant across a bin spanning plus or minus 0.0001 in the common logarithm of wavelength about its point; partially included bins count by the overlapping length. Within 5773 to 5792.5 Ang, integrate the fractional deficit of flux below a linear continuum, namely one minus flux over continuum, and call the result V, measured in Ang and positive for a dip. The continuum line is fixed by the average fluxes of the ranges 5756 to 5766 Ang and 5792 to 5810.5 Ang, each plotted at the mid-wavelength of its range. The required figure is 0.7 Ang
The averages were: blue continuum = 17.2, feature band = 16.8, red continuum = 17.6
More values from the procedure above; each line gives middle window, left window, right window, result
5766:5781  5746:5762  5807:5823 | 0.1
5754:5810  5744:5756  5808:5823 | 0.8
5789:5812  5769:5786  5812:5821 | 0.1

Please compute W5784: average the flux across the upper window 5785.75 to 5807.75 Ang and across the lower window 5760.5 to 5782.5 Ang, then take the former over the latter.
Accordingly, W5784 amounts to 1.01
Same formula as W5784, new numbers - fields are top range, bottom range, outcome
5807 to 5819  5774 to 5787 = 1.05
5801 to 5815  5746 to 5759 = 1.02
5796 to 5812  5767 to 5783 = 1.03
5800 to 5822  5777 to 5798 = 1.04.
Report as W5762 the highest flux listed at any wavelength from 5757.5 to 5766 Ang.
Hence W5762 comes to 17.48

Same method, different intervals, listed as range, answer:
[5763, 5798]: 17.72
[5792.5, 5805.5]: 18.04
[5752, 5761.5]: 17.28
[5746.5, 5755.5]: 17.43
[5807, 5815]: 17.58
